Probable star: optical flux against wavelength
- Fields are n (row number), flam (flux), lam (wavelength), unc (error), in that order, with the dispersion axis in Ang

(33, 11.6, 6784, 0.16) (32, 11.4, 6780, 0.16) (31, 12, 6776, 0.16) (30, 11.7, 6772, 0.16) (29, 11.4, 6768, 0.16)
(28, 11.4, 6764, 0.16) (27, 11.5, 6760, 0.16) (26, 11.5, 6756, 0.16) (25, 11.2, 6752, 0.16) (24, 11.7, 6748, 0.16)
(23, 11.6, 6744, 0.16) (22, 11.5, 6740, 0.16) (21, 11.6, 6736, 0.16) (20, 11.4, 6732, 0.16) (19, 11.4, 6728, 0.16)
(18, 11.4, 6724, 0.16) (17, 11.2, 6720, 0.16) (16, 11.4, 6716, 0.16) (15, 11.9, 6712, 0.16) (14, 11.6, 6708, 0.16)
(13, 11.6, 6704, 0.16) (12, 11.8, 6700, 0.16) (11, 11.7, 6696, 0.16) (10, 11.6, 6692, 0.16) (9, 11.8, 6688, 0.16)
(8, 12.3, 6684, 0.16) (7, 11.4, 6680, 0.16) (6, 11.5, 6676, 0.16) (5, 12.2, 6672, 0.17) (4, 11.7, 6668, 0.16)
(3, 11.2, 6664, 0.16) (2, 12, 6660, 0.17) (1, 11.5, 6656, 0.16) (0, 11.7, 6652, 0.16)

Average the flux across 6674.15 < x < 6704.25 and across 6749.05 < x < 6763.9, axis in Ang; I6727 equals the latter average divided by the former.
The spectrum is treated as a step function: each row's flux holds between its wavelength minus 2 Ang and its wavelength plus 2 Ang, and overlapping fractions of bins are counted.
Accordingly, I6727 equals 0.97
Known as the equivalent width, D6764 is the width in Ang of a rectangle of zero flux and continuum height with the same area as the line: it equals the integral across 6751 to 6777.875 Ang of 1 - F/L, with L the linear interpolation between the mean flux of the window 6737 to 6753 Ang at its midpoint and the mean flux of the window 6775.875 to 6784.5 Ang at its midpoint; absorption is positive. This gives 0.07 Ang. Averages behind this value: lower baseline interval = 11.5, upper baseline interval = 11.6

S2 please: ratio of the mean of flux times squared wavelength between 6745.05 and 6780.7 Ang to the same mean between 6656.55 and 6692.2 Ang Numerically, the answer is 1.0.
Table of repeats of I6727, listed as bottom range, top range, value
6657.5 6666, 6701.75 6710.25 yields 1.00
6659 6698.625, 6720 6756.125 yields 0.98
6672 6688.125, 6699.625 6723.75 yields 0.98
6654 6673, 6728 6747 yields 0.99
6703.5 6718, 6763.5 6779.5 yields 1.00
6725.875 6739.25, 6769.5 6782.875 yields 1.02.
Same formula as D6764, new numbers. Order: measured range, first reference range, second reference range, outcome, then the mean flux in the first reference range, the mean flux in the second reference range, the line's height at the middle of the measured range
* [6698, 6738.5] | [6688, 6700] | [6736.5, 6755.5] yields 0.3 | 11.7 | 11.5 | 11.6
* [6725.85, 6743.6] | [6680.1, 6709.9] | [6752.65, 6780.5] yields 0.2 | 11.7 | 11.5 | 11.6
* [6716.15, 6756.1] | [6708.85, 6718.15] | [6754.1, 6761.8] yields 0.4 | 11.6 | 11.5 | 11.6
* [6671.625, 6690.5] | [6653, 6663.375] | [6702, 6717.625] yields -0.2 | 11.7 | 11.6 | 11.7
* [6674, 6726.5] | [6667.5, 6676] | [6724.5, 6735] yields 0.1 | 11.9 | 11.4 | 11.7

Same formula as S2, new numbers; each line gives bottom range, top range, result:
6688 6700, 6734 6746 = 1.00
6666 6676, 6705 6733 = 0.98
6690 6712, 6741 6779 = 1.01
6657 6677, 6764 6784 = 1.02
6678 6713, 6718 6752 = 0.99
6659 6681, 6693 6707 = 1.01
